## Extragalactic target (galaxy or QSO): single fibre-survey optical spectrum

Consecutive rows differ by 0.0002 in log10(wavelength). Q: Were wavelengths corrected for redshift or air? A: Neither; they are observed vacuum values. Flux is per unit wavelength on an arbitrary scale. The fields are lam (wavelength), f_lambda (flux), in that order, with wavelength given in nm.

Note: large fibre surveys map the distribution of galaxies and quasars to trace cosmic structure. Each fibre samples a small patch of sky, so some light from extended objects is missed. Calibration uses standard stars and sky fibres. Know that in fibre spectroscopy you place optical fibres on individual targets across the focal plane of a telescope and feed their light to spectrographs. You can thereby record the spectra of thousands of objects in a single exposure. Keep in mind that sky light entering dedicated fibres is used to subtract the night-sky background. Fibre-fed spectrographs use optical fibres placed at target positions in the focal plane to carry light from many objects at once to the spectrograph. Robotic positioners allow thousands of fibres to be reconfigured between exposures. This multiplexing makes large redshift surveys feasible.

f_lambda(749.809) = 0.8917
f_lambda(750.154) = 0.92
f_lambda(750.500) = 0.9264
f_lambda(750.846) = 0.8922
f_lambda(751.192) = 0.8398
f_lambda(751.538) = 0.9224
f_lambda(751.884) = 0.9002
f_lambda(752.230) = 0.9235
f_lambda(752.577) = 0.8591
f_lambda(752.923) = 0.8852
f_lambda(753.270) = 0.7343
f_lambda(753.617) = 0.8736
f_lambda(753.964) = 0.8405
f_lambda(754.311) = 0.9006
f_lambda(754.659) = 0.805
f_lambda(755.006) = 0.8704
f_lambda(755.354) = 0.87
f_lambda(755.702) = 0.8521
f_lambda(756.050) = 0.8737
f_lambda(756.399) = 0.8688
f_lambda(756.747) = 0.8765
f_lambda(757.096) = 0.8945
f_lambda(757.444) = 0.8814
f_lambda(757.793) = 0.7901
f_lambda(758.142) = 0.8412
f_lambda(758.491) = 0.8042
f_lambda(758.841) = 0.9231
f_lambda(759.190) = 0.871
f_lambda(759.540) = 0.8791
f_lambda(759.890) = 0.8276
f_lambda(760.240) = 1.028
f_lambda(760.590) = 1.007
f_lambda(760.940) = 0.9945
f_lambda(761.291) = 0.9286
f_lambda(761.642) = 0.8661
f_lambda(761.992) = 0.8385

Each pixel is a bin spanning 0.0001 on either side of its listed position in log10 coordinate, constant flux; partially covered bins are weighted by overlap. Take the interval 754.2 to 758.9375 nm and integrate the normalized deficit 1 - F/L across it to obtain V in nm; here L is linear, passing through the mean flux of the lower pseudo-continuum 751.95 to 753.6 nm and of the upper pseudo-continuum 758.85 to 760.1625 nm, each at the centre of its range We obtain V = 0.06 nm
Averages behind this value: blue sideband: 0.856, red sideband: 0.88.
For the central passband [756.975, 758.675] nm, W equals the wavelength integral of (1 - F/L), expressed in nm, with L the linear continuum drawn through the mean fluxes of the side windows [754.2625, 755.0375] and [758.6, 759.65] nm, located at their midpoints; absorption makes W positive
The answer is 0.07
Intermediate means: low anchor 0.85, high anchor 0.886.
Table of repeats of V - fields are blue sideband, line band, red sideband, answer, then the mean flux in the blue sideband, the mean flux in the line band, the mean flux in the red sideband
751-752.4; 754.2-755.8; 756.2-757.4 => 0.05 nm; 0.897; 0.858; 0.88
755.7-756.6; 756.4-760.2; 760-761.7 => 0.20 nm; 0.867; 0.865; 0.966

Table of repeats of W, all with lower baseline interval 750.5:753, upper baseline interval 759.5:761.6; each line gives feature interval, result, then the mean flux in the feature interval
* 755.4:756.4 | 0.06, 0.864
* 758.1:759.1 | 0.08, 0.86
